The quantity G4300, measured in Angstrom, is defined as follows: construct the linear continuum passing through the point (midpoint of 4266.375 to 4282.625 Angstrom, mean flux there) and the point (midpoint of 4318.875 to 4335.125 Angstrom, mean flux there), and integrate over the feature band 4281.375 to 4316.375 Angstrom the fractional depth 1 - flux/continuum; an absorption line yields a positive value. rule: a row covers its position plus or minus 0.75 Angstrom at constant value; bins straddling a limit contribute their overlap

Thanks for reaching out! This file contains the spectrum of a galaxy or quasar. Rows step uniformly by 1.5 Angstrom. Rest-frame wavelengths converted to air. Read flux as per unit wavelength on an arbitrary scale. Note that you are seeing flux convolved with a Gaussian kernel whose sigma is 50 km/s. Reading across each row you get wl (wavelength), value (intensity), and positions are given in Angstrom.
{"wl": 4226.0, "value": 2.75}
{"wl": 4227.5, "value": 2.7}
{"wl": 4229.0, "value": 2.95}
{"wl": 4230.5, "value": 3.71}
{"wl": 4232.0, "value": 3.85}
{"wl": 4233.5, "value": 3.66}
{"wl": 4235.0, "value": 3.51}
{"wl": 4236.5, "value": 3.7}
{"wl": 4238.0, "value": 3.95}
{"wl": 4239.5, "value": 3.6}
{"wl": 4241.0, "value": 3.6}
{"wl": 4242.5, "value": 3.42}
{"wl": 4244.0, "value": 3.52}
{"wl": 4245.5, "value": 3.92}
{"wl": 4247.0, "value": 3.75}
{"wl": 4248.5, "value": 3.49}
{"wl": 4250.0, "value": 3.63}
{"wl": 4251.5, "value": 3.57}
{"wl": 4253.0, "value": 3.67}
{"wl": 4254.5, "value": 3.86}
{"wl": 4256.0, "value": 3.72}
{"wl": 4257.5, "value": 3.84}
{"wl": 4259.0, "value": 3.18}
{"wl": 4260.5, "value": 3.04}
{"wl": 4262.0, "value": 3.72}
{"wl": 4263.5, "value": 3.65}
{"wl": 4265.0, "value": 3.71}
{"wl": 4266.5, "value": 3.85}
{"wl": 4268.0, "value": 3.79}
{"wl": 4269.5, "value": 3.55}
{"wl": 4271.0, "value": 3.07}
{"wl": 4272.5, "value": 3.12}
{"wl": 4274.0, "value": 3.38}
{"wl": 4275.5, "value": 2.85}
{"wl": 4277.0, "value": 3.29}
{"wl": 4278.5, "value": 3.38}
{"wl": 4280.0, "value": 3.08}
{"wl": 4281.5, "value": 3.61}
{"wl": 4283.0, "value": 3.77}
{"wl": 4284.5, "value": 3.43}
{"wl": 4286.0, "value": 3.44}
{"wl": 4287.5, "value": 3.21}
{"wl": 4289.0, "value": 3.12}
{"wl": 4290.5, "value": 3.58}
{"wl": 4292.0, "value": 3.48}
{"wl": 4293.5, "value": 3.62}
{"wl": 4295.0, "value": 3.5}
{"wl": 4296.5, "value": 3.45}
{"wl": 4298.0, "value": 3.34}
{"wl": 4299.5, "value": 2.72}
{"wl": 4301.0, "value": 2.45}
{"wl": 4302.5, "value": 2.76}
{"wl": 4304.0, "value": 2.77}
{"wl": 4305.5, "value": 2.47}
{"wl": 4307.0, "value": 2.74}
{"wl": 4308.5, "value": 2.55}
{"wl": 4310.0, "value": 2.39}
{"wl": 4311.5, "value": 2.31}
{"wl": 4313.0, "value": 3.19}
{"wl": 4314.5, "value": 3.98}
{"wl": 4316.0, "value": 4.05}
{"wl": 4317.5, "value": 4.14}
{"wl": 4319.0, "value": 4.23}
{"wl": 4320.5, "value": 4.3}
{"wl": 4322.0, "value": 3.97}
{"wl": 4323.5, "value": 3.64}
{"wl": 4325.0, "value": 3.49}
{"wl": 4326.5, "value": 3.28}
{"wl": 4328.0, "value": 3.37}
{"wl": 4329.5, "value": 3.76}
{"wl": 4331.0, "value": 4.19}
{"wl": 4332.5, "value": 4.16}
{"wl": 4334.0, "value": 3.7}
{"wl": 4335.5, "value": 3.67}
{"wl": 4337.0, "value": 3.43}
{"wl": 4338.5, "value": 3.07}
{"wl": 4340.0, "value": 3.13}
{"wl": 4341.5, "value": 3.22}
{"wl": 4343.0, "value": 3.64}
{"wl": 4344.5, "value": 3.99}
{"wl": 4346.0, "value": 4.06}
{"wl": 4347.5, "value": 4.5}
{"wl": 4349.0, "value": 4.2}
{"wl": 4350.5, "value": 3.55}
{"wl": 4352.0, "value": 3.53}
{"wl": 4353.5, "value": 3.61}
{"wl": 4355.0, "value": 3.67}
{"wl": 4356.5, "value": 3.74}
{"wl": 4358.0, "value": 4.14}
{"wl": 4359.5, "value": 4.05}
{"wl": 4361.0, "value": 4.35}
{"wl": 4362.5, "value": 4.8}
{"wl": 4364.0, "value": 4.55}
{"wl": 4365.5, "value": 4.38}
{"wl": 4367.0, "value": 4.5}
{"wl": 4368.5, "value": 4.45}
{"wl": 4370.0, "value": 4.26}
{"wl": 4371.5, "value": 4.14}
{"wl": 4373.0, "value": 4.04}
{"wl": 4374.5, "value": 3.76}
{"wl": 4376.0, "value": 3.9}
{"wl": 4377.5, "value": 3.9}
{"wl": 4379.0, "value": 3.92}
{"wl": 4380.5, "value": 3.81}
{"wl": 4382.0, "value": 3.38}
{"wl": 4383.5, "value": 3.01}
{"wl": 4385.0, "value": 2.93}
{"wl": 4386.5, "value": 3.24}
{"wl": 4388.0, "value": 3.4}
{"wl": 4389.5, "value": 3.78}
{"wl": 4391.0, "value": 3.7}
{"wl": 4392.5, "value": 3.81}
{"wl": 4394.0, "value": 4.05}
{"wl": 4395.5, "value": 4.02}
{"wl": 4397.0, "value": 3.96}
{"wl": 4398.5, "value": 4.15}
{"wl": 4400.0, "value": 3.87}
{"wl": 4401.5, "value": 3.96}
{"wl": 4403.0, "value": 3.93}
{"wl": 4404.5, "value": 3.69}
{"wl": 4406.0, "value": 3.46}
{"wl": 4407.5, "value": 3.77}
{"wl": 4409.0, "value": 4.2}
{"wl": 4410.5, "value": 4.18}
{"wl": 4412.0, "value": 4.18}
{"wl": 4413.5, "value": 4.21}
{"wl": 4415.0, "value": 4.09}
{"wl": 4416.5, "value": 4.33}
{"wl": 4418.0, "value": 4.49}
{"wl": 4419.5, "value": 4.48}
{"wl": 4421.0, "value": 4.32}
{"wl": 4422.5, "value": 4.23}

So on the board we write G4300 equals 4.0 Angstrom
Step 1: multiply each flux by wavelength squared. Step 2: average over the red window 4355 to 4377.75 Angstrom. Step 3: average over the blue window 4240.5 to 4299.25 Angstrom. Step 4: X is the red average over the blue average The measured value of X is 1.26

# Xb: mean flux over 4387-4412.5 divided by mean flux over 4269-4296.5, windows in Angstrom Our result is 1.15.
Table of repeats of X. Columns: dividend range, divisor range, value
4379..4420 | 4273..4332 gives 1.20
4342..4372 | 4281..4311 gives 1.36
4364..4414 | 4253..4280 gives 1.19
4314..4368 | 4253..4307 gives 1.20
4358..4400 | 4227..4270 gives 1.16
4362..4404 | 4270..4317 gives 1.28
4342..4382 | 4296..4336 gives 1.22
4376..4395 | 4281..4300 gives 1.10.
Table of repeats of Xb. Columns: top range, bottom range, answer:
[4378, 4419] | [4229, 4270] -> 1.06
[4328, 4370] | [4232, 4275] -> 1.09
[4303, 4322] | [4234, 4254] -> 0.90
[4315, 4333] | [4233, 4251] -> 1.06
